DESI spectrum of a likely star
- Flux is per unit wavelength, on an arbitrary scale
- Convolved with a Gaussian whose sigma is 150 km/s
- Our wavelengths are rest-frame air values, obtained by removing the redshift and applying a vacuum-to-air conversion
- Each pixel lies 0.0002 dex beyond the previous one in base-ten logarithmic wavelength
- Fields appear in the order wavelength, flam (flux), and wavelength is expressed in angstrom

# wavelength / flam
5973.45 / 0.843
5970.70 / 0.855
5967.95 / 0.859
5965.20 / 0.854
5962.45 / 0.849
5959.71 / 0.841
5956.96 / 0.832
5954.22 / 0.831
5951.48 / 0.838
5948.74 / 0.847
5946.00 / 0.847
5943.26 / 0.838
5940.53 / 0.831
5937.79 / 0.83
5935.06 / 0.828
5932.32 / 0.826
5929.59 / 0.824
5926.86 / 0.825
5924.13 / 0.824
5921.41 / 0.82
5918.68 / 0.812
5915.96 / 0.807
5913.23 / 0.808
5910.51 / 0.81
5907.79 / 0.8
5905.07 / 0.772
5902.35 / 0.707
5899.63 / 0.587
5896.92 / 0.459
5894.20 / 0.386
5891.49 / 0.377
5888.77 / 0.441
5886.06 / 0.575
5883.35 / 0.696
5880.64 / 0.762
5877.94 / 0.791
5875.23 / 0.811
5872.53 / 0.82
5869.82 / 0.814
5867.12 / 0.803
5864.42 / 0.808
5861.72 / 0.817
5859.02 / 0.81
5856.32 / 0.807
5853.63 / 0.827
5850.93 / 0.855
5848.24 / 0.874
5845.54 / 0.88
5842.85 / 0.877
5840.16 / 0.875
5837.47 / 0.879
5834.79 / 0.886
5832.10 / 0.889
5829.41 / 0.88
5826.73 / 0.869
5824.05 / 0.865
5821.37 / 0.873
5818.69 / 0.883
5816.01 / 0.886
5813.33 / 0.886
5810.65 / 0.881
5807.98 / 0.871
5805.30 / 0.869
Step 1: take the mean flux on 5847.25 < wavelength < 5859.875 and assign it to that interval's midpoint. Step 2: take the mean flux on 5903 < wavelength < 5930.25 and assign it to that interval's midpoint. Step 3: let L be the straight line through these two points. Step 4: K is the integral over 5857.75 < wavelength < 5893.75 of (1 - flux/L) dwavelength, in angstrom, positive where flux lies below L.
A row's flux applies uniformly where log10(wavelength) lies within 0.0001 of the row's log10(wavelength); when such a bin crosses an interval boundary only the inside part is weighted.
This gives 5.1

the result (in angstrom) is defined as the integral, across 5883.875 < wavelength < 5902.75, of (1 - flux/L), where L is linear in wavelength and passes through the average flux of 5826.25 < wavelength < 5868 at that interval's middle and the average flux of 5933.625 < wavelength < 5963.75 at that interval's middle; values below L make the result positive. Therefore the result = 7.7 angstrom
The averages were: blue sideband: 0.852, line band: 0.503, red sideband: 0.837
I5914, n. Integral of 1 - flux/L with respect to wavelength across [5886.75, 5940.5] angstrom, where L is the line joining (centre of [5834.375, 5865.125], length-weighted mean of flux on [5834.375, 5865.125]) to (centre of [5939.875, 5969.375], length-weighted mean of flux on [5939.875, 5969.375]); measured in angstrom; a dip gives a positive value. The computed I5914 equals 8.32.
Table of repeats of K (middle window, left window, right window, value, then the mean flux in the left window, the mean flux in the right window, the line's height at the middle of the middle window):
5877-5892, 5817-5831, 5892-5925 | 2.8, 0.875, 0.706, 0.754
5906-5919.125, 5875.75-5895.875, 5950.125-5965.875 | -2.5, 0.583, 0.84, 0.678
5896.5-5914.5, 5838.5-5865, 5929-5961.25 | 2.6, 0.844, 0.835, 0.839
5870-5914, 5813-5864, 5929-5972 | 9.7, 0.863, 0.839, 0.852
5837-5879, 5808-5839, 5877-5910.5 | -4.7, 0.879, 0.619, 0.751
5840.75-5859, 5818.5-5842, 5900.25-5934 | 0.2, 0.878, 0.798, 0.86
